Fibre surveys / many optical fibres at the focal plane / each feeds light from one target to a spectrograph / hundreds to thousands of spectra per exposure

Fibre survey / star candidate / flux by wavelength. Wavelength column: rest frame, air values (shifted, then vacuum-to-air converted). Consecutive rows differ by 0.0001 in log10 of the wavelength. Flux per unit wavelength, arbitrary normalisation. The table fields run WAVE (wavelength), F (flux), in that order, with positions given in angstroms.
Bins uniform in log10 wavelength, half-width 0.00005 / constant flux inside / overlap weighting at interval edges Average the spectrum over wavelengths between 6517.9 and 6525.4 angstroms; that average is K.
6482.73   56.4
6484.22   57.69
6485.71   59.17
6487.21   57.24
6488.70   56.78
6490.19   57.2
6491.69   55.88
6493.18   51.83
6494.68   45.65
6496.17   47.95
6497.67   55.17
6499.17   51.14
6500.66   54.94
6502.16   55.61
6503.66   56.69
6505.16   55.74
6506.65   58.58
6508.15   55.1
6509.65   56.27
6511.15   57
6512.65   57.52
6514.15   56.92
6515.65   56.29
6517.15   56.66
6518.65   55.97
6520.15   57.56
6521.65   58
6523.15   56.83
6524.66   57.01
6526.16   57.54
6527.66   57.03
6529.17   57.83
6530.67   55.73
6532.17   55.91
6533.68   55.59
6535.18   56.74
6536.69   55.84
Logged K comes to 57.1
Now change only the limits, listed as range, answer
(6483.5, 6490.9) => 57.7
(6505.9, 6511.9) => 56.8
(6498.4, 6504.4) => 54.6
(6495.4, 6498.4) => 51.5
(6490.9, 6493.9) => 53.9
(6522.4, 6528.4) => 57.1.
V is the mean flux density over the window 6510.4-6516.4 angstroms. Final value 56.9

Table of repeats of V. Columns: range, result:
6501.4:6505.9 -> 55.9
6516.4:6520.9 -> 56.8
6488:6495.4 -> 53.5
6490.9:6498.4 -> 51.3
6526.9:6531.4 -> 56.9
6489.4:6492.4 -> 56.5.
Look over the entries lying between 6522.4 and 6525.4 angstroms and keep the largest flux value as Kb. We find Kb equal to 57.01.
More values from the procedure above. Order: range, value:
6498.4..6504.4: 56.69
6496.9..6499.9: 55.17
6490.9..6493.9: 55.88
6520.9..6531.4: 58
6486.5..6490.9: 57.24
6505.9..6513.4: 58.58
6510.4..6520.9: 57.56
